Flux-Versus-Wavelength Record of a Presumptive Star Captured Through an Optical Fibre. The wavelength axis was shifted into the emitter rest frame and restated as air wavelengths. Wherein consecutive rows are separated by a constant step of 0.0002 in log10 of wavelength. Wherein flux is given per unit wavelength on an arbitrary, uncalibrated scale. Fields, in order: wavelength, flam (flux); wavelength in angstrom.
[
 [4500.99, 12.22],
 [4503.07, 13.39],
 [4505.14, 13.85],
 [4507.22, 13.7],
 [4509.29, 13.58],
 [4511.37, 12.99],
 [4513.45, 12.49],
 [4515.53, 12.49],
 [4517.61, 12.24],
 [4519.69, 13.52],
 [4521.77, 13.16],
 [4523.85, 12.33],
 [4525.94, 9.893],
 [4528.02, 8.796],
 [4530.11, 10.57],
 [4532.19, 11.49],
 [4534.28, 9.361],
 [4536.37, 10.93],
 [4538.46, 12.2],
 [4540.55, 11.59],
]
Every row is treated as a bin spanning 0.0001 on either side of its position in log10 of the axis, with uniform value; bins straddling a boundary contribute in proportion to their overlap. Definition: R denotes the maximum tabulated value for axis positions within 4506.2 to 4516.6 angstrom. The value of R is 13.7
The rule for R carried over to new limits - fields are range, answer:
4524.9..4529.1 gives 9.893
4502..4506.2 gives 13.85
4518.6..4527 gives 13.52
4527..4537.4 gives 11.49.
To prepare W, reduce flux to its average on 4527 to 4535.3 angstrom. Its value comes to 10.1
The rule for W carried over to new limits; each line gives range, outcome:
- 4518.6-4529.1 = 11.5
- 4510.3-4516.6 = 12.6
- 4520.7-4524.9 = 12.7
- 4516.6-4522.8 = 13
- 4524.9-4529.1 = 9.35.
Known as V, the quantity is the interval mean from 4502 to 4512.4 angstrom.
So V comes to 13.5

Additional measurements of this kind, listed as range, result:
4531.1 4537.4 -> 10.6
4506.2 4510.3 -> 13.7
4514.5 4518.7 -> 12.4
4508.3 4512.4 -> 13.3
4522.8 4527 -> 11.1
